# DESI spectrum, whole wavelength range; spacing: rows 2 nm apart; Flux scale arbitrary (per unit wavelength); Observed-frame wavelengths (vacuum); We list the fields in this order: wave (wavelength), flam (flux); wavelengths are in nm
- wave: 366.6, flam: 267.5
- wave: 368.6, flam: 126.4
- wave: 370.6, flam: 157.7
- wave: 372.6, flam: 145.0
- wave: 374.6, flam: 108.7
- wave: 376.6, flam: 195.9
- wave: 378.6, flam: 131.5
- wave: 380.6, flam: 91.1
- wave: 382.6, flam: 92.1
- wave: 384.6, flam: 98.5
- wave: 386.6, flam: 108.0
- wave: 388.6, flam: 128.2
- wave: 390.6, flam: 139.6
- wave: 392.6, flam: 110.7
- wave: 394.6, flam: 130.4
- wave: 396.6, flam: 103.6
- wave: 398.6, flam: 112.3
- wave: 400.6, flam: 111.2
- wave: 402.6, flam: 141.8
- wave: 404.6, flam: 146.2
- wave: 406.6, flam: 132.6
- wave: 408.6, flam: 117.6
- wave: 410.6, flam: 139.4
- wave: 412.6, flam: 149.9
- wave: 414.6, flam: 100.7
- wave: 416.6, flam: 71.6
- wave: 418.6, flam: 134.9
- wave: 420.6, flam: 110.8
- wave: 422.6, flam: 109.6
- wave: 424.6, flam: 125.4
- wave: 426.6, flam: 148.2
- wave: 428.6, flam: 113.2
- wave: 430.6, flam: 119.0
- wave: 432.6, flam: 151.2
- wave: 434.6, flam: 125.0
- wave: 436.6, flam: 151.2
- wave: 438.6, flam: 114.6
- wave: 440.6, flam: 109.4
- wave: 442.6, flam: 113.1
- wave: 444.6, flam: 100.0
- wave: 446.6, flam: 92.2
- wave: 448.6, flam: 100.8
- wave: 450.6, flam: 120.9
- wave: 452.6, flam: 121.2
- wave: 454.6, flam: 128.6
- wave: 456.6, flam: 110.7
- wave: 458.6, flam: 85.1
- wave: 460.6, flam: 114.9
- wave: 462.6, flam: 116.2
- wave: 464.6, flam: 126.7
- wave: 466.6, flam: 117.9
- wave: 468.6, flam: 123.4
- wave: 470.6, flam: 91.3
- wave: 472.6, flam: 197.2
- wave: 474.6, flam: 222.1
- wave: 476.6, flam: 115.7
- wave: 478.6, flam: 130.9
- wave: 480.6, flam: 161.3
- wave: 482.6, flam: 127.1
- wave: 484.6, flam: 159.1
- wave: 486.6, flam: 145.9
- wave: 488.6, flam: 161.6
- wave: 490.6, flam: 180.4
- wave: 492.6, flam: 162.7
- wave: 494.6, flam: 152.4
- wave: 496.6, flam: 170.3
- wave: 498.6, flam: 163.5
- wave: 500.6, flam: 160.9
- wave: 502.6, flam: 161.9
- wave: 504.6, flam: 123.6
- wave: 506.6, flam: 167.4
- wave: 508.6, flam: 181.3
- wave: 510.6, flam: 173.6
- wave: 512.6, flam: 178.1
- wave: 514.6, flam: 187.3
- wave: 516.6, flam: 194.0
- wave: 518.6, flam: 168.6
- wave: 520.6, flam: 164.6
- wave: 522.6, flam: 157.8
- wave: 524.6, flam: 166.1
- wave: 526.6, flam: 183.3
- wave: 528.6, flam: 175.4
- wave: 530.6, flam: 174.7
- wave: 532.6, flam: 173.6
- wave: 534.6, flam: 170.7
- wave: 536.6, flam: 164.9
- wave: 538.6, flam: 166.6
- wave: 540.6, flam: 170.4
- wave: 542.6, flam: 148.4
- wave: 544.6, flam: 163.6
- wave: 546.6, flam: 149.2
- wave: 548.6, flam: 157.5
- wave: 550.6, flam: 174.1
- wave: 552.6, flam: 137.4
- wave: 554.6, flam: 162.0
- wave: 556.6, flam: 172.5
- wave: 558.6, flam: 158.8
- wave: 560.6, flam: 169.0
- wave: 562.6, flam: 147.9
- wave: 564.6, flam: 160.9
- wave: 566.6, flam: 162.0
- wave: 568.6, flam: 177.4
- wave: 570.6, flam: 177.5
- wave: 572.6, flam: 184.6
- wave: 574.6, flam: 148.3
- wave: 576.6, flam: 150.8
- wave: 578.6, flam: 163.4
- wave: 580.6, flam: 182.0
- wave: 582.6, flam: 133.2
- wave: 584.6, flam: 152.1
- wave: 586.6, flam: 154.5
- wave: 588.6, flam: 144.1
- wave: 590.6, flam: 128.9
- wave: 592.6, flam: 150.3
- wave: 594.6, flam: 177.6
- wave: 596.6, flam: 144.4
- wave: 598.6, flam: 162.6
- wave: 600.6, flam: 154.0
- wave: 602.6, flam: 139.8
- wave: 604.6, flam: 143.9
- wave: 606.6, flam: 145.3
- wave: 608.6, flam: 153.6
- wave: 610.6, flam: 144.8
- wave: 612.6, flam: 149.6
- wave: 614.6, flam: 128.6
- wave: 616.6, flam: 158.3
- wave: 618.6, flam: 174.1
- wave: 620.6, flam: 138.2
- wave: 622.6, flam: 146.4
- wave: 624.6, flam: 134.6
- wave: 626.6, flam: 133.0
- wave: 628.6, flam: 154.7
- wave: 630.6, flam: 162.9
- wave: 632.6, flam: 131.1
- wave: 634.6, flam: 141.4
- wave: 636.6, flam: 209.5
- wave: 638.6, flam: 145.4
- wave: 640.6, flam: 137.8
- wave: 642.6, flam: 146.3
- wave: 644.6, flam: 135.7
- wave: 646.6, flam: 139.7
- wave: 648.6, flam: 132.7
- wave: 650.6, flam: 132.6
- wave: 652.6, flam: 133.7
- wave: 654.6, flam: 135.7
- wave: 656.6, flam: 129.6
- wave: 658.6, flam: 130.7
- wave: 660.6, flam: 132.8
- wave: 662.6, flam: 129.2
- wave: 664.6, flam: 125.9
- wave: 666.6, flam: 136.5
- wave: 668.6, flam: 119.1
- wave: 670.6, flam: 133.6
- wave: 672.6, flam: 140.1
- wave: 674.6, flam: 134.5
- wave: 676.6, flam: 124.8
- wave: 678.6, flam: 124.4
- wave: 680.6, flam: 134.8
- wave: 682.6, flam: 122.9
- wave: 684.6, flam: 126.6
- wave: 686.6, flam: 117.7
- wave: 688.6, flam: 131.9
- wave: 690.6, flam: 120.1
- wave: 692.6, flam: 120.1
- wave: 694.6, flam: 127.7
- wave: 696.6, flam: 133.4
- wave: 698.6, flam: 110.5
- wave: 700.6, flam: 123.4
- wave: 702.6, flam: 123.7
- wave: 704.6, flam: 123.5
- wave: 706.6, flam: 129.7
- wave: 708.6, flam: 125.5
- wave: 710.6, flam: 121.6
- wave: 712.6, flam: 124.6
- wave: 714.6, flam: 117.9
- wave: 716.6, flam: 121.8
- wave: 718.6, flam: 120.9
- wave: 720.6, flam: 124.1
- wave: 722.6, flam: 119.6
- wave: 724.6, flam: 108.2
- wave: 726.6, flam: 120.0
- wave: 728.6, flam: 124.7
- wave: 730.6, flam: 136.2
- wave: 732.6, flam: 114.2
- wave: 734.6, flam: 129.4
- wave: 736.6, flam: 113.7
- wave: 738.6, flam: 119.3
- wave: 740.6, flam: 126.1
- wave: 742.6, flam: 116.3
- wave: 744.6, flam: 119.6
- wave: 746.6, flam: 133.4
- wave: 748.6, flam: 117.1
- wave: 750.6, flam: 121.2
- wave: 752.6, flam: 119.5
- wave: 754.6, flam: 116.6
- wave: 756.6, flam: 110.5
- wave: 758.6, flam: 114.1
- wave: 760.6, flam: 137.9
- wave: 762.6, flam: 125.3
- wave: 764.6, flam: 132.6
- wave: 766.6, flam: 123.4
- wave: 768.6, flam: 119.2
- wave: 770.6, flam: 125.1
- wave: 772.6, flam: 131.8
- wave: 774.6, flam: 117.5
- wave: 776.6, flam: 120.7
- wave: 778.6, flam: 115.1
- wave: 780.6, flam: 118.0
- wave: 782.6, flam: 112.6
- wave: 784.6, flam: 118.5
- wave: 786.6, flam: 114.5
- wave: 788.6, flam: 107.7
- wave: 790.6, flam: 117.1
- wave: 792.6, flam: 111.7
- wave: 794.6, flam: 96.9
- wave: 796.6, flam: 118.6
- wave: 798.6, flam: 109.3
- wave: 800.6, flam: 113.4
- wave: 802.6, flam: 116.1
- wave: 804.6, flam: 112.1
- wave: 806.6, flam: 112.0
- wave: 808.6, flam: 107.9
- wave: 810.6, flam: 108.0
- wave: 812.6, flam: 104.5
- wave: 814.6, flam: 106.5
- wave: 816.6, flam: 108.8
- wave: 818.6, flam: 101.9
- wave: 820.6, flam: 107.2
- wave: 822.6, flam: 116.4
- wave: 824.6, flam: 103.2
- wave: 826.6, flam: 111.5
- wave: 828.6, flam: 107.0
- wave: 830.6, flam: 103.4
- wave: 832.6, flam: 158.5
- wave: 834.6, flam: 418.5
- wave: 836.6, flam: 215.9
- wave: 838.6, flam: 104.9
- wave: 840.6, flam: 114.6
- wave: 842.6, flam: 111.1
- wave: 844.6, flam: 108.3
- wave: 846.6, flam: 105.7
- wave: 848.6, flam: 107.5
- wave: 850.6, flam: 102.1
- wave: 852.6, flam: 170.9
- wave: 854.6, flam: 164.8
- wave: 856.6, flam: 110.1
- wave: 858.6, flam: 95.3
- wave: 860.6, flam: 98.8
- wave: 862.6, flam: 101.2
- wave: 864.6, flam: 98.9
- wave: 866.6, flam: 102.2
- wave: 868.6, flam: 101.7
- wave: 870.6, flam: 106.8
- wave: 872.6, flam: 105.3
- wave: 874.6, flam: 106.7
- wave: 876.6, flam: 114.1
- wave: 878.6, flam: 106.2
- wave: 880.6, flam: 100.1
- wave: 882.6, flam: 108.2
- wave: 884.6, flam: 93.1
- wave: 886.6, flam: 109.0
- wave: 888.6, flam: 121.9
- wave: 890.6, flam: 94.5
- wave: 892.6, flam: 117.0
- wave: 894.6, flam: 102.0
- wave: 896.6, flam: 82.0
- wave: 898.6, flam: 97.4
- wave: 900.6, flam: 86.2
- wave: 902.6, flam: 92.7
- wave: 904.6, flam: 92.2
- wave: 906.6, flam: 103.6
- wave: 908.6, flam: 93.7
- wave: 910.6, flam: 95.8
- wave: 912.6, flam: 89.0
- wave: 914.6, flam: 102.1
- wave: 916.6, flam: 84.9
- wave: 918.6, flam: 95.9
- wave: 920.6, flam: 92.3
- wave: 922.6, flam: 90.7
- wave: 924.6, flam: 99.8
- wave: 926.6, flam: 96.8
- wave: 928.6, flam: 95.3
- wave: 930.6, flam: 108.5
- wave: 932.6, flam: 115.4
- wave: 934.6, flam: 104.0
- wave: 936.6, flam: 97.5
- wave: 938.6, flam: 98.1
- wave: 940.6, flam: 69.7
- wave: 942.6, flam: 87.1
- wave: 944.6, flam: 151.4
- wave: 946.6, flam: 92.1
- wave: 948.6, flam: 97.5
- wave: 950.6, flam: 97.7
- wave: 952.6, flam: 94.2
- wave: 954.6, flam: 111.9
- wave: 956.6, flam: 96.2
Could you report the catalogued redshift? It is 0.270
